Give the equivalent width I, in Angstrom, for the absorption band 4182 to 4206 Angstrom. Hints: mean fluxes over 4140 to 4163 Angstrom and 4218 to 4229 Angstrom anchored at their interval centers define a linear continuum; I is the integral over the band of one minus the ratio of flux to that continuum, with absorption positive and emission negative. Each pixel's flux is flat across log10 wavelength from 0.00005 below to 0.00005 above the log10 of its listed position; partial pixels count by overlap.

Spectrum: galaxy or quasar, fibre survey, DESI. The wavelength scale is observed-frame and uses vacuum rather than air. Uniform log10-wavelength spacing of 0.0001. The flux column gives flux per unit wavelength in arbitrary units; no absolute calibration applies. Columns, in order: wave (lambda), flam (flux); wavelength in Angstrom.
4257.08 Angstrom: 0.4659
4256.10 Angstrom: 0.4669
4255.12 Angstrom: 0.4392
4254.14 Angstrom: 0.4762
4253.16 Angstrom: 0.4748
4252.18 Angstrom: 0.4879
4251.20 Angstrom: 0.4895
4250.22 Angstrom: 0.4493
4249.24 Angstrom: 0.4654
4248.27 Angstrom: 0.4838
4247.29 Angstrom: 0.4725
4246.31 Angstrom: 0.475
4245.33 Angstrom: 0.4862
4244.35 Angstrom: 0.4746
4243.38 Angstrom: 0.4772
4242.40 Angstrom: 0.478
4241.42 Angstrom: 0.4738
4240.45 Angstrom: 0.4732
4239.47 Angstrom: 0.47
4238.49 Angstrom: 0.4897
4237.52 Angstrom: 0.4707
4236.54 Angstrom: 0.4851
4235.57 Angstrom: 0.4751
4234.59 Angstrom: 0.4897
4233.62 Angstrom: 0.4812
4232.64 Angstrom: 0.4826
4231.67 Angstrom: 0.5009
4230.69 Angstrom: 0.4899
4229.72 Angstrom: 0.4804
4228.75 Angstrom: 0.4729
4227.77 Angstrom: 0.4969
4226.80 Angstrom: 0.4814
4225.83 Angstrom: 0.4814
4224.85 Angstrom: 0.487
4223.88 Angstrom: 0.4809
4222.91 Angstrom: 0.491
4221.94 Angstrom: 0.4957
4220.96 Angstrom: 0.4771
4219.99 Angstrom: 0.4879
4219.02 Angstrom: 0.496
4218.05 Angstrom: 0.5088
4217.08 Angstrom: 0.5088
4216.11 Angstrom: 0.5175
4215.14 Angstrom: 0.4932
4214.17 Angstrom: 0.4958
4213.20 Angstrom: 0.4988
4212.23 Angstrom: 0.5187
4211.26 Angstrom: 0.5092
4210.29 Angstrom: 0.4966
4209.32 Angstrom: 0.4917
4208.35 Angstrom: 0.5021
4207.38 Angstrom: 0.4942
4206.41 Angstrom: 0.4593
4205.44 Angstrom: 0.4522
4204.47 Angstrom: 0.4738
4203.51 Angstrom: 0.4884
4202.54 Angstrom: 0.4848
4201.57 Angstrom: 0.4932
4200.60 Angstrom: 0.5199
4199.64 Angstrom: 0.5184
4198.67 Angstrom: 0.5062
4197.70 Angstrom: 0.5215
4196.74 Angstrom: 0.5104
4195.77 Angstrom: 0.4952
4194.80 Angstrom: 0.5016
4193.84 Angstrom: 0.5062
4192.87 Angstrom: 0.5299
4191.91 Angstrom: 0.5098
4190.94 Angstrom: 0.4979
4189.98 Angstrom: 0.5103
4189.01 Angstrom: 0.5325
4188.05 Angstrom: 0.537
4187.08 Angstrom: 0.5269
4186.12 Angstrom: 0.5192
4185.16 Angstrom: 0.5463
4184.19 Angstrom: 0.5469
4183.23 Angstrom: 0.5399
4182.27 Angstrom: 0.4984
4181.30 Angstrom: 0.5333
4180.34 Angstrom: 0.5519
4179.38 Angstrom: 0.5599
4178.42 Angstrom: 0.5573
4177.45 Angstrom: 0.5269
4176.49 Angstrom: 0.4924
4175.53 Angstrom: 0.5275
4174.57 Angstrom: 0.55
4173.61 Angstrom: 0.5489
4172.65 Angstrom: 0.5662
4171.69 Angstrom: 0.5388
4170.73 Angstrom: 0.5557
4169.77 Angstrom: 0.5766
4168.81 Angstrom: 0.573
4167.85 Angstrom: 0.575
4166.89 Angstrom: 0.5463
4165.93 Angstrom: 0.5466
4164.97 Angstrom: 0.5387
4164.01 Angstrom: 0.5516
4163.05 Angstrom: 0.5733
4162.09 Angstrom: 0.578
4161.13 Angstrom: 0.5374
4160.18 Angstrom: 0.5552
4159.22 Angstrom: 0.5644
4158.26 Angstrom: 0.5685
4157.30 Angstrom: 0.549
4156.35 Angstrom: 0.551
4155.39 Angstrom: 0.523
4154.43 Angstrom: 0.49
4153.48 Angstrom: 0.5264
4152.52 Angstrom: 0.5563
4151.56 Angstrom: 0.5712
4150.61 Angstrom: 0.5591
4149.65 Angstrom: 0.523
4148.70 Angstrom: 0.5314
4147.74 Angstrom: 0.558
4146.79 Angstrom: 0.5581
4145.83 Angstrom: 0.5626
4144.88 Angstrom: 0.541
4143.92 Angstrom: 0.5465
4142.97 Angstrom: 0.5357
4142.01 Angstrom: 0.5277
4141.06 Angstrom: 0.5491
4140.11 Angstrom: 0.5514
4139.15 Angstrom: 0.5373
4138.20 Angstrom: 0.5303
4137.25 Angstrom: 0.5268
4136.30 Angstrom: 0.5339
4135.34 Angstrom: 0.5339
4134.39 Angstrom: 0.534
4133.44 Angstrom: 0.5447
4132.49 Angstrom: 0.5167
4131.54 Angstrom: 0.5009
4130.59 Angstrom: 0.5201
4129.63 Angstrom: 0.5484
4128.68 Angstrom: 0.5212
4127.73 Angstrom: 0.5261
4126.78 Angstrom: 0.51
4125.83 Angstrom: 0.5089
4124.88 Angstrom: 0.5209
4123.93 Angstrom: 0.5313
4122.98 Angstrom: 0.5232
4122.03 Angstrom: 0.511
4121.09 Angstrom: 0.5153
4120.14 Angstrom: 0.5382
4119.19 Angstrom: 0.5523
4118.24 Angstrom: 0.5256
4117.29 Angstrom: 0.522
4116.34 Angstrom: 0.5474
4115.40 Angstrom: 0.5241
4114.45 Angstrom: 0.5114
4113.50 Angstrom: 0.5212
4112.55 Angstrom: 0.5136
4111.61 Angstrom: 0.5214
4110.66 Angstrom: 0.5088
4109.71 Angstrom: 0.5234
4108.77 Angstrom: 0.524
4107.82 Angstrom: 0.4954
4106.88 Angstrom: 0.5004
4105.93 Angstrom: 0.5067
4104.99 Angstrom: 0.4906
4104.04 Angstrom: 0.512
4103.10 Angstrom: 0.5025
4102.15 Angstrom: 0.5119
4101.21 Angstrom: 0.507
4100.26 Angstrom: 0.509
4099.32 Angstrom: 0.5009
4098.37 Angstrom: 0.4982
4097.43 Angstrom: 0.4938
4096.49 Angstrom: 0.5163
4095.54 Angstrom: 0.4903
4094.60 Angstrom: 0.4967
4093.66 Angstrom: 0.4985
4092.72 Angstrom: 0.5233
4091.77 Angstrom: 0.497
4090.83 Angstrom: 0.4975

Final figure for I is 0.06 Angstrom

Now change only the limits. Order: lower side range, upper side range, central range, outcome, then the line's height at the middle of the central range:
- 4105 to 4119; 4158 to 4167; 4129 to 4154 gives 0.0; 0.54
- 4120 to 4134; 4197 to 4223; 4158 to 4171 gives -1.3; 0.511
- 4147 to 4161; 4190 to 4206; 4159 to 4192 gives -1.2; 0.523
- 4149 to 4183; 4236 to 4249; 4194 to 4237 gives 0.8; 0.502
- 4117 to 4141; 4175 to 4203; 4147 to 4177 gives -1.4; 0.524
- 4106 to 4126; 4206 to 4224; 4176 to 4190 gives -0.8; 0.504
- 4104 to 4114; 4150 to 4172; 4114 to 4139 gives -0.1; 0.525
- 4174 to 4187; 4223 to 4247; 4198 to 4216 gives 0.5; 0.509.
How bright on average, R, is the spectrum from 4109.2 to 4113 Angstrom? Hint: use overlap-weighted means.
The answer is 0.518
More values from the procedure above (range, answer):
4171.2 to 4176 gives 0.547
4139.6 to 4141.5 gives 0.549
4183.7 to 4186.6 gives 0.538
